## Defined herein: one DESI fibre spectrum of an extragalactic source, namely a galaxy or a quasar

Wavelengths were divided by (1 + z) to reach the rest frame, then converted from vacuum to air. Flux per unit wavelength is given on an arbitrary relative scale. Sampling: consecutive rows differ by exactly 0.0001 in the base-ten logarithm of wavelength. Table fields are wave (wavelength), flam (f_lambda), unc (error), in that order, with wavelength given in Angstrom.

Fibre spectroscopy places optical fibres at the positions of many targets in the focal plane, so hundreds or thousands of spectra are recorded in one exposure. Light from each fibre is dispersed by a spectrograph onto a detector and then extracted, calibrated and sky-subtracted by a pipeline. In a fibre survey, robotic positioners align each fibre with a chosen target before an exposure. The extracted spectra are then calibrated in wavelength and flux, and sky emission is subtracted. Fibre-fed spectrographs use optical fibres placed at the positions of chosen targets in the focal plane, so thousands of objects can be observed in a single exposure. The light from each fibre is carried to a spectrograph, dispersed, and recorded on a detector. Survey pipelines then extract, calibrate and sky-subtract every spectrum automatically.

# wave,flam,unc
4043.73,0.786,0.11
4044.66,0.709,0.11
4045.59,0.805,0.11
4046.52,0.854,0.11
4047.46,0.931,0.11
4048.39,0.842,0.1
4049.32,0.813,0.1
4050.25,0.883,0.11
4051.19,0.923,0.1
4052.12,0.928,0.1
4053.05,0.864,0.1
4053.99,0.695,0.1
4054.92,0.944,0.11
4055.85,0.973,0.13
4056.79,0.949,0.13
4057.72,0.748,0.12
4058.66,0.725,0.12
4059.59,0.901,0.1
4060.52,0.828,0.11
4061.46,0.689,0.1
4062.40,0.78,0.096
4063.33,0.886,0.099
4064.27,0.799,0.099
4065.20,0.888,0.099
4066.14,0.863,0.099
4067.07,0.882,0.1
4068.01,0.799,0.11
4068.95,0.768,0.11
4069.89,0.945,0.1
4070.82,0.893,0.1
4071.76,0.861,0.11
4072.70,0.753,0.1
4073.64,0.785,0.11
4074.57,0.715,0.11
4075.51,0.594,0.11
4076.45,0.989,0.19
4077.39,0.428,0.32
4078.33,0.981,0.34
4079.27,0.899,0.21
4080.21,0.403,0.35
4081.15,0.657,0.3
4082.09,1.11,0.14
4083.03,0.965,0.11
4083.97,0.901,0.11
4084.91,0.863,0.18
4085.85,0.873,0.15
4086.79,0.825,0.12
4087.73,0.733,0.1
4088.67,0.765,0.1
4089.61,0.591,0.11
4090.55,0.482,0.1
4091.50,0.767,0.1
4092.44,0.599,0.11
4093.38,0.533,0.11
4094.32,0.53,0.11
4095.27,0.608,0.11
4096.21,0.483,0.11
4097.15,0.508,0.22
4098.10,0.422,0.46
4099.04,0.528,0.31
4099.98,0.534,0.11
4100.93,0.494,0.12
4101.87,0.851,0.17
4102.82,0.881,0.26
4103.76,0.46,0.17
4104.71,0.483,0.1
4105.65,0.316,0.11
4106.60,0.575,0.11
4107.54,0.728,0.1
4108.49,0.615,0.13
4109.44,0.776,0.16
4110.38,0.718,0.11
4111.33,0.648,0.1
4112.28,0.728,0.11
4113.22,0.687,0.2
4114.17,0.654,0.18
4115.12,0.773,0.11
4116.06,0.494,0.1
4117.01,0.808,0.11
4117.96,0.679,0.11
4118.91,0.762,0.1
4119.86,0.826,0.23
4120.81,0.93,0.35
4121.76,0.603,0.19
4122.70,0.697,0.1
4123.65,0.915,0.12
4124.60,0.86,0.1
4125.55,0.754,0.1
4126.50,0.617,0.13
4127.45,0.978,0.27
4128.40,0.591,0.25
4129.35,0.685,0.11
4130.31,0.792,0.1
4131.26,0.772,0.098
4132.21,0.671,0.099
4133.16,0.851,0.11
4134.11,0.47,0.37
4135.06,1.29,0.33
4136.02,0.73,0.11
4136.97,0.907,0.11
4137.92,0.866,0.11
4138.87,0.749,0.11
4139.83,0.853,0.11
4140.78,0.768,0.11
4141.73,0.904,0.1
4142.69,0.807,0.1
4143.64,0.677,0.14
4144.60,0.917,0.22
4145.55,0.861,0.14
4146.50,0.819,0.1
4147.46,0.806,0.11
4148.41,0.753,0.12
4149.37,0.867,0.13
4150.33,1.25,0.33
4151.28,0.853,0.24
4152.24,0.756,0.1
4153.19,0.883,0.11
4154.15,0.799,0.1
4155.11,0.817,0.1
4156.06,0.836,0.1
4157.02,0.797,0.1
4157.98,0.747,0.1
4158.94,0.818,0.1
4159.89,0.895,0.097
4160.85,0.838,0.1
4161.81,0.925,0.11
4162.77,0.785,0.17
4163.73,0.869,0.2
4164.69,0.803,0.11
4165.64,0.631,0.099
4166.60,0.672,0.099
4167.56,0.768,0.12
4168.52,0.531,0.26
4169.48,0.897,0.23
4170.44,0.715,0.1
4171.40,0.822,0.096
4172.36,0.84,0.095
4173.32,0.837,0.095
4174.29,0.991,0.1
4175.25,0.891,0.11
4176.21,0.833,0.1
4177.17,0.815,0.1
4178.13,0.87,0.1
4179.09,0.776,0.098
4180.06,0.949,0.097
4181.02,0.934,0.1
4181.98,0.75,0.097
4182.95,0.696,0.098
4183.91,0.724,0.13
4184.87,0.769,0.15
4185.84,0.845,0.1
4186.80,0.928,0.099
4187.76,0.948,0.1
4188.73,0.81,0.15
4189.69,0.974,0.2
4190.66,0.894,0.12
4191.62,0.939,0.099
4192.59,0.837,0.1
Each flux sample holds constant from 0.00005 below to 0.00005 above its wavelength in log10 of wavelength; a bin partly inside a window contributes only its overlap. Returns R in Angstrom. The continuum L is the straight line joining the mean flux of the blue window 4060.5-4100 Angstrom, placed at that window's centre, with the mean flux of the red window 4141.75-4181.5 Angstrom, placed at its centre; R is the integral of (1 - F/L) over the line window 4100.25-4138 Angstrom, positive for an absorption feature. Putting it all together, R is 3.0 Angstrom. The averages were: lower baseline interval 0.738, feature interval 0.721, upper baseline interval 0.829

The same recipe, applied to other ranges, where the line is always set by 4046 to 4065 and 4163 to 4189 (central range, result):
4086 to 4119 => 8.04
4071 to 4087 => 0.75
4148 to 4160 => -0.48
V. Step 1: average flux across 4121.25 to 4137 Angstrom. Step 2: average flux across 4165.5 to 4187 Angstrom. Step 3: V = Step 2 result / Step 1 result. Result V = 1.04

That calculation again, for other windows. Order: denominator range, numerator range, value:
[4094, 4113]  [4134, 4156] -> 1.43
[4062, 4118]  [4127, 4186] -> 1.15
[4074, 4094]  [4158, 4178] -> 1.09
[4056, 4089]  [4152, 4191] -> 1.01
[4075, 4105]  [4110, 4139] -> 1.12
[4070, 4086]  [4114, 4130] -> 0.92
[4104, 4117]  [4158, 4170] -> 1.24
